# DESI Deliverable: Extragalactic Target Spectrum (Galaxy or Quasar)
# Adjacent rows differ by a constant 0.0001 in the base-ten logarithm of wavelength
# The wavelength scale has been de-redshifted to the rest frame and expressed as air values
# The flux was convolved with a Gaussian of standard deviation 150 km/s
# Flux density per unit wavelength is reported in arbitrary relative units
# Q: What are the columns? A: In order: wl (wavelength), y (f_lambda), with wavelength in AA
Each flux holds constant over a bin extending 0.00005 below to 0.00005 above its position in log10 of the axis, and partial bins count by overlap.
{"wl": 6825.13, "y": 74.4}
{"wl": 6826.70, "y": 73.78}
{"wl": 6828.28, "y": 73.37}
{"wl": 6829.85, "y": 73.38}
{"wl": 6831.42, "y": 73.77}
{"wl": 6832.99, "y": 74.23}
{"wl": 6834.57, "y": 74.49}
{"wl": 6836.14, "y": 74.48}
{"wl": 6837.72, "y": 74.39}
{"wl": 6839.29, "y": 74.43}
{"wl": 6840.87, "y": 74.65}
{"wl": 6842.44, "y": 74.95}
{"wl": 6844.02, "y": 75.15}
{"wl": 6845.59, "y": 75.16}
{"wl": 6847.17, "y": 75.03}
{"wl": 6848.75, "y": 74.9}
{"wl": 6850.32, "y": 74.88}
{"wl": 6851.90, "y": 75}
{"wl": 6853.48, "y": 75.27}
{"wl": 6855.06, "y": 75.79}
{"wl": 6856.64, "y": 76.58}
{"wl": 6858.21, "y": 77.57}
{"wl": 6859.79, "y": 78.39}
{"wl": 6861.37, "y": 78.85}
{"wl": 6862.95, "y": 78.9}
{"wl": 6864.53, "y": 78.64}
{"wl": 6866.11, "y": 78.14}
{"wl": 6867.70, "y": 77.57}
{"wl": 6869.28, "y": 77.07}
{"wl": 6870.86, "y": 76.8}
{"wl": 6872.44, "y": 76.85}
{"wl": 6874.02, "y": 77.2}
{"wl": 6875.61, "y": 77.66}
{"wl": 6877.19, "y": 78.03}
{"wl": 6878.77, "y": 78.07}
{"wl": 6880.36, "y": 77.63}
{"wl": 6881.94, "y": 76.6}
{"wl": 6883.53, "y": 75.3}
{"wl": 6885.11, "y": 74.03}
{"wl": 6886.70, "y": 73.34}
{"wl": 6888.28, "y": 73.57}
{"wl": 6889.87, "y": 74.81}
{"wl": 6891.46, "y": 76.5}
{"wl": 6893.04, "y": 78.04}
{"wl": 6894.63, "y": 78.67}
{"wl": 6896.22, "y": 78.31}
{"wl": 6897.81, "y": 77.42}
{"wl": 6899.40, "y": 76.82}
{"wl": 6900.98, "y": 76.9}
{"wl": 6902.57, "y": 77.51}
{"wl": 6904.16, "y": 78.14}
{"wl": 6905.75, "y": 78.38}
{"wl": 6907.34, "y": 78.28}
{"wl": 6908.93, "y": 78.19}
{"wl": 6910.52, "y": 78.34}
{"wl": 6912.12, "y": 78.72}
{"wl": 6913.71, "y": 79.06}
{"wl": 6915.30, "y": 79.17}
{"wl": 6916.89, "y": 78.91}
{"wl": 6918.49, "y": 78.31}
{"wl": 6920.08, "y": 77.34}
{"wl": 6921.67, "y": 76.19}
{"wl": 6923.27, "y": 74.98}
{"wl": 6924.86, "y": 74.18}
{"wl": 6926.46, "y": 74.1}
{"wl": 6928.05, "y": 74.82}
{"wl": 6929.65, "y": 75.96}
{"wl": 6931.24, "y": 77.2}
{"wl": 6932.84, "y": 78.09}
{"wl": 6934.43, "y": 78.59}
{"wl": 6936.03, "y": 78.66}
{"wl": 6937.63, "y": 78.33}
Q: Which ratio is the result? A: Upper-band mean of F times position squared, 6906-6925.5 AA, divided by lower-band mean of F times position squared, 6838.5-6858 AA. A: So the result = 1.1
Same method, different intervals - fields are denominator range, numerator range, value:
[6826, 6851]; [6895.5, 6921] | 1.07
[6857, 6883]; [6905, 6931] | 1.01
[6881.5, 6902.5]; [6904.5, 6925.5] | 1.03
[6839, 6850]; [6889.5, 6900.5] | 1.05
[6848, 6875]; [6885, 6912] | 1.01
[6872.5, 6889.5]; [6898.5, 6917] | 1.04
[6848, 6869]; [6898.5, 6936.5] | 1.02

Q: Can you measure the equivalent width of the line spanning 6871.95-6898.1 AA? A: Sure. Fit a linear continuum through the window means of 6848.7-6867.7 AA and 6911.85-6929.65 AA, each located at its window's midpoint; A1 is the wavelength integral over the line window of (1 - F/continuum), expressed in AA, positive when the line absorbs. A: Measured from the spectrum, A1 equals 0.1 AA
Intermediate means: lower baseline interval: 77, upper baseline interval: 76.8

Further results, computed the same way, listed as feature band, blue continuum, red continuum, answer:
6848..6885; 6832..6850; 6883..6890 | -1.3 AA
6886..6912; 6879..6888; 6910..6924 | -0.2 AA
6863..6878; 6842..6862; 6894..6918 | -0.2 AA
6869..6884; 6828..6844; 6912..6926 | -0.3 AA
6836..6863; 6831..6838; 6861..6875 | 0.0 AA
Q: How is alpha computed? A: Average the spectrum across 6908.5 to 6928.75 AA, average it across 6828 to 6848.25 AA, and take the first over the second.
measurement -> 1.0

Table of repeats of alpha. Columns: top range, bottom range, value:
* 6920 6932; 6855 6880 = 0.97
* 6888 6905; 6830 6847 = 1.03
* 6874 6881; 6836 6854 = 1.04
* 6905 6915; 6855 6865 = 1.01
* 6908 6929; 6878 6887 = 1.02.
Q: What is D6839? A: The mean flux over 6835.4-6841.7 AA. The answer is 74.5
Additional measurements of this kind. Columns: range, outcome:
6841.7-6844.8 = 74.9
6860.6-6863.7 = 78.9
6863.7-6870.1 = 77.8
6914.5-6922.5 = 78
